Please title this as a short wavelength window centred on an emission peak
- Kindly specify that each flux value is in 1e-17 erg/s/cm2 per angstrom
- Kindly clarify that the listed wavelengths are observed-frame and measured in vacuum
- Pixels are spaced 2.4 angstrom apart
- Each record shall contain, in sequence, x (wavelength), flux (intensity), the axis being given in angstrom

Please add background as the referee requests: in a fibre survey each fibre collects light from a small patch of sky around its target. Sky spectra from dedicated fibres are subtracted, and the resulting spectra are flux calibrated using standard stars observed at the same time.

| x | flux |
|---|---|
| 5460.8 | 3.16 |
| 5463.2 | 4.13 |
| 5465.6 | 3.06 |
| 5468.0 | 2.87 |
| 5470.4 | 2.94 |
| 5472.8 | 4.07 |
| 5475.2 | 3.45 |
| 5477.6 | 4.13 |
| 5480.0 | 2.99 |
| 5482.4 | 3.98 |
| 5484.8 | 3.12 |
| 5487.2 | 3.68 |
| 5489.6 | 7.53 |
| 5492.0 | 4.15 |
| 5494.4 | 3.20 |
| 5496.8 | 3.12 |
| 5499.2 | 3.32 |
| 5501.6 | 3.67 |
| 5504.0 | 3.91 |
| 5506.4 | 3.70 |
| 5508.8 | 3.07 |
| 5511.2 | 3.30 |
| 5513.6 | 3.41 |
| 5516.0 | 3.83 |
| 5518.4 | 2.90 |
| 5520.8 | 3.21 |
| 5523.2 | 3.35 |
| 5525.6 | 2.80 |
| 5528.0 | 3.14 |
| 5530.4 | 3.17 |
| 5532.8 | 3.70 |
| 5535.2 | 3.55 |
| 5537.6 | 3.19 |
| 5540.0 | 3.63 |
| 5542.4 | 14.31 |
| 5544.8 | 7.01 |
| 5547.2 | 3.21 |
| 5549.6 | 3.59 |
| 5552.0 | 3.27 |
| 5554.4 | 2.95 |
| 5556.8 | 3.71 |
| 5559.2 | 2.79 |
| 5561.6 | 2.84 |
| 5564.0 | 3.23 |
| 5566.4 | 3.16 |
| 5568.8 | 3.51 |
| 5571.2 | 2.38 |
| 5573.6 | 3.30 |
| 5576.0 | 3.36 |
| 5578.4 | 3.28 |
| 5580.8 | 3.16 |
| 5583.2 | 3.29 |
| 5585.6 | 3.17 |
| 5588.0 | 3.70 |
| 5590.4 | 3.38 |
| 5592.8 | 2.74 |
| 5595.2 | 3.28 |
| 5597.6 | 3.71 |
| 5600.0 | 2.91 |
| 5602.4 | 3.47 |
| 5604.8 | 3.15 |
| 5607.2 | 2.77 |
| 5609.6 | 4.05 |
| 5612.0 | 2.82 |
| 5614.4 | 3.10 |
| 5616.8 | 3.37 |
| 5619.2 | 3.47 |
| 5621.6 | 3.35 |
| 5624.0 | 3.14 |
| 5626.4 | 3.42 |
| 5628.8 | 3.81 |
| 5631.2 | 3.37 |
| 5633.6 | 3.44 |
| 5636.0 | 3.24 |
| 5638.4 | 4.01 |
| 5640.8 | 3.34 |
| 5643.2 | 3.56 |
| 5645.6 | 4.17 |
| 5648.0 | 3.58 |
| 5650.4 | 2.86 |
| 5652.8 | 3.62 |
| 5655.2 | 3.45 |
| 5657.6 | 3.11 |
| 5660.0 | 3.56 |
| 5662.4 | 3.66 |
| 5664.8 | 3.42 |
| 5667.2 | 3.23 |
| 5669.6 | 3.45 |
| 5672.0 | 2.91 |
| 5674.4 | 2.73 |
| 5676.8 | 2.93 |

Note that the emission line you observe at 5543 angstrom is [O III]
